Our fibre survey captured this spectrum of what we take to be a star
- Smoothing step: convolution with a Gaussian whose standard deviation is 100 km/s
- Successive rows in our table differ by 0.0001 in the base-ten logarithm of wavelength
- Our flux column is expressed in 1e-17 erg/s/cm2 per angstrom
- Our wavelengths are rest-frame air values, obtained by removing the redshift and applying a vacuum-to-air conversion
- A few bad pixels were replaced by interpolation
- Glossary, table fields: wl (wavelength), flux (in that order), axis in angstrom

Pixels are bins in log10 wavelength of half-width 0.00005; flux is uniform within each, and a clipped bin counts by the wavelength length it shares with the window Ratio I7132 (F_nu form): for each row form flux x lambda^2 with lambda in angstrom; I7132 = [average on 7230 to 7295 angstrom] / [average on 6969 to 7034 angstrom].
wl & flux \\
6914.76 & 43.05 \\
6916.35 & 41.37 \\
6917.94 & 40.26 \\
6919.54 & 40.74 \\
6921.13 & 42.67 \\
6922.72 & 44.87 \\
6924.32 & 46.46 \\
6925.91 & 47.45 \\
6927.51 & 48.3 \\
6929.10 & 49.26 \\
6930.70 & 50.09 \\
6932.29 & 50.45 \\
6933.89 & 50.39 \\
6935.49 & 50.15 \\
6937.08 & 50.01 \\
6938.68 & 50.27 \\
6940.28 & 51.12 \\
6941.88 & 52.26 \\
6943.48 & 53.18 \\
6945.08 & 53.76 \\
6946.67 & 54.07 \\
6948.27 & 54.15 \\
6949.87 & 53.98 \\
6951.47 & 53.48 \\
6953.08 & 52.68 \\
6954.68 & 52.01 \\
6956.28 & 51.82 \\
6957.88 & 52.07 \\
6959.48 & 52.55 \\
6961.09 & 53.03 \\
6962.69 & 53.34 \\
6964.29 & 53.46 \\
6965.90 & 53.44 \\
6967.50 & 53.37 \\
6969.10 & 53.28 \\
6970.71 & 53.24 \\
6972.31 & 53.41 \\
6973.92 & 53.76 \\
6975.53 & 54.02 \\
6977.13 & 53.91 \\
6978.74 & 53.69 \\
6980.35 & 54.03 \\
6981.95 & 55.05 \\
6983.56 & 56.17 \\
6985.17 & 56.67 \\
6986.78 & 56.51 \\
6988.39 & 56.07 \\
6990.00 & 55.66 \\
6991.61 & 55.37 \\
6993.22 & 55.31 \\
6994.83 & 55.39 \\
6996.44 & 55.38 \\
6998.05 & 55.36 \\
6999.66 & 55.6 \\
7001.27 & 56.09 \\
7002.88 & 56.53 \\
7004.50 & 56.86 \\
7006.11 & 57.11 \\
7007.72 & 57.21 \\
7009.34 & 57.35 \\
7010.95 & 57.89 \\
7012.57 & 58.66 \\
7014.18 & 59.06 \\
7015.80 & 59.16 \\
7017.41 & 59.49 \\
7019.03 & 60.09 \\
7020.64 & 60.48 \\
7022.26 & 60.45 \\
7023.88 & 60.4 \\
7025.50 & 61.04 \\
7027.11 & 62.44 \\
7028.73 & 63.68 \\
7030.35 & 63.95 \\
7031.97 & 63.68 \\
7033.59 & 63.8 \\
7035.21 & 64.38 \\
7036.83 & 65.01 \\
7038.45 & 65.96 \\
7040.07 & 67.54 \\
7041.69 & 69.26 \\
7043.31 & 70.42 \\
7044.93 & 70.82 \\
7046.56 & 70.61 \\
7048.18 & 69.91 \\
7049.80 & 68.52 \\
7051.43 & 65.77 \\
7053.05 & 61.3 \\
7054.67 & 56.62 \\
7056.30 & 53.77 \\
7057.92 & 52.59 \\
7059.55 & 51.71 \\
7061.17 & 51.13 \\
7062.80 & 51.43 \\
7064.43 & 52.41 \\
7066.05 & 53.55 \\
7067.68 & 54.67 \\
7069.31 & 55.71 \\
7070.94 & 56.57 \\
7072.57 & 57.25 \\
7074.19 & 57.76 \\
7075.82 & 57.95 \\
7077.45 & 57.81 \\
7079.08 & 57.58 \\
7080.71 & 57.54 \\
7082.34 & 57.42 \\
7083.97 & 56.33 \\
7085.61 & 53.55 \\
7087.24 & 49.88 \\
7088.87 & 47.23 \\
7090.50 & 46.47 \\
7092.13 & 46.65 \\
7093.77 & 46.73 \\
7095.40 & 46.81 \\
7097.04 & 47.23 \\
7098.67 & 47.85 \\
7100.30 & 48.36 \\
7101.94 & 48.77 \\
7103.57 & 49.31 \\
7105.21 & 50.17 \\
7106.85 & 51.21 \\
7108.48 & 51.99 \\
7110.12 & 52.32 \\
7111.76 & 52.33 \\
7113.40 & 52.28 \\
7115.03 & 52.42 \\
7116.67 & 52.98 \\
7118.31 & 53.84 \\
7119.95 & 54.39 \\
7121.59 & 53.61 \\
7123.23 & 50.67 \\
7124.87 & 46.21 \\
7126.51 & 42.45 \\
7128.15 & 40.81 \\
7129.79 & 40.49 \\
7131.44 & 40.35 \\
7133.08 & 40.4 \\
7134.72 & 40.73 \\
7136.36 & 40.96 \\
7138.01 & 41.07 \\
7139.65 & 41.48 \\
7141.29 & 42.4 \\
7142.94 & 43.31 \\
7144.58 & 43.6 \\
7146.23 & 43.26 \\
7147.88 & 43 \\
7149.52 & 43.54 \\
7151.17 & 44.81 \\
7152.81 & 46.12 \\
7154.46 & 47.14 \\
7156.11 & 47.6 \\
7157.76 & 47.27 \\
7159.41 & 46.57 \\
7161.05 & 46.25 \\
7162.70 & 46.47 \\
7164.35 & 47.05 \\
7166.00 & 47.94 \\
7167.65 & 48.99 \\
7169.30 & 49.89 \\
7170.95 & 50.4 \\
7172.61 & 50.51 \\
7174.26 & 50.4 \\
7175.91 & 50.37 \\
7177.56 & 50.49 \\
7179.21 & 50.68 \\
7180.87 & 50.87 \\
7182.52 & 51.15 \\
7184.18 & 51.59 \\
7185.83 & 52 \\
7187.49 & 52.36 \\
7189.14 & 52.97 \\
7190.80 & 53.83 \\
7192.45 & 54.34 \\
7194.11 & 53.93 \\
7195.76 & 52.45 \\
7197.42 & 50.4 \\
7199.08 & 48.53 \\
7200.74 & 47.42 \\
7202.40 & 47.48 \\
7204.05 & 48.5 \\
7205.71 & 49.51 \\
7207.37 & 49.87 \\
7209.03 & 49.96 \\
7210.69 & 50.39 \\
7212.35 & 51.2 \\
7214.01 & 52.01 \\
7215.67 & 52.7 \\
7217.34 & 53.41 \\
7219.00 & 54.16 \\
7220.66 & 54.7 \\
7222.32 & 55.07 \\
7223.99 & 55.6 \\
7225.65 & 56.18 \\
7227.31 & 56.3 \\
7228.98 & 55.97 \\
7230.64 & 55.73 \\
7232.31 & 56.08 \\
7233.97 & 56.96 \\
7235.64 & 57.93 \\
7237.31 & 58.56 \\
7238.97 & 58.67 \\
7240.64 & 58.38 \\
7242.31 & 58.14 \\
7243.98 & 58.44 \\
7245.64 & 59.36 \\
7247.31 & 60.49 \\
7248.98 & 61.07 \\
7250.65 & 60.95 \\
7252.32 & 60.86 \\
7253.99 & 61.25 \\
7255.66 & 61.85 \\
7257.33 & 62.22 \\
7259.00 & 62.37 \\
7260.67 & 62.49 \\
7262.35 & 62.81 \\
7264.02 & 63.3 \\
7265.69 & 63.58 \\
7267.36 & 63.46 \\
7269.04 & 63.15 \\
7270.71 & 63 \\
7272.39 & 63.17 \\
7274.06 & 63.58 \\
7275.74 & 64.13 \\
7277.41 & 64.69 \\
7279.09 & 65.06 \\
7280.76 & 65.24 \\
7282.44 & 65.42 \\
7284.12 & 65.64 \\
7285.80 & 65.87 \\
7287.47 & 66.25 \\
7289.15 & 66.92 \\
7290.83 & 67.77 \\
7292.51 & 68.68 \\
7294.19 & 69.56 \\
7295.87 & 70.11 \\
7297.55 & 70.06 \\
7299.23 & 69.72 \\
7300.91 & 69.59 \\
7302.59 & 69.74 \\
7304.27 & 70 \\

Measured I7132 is 1.2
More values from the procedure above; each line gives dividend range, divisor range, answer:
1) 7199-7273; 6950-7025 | 1.10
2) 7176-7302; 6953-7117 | 1.10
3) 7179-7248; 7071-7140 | 1.11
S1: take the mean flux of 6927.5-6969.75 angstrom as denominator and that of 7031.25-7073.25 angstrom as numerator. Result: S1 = 1.17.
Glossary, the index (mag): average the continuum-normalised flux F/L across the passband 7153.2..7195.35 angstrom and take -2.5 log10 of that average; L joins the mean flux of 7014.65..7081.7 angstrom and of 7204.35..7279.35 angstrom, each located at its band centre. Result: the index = 0.18 mag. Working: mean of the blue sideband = 60.6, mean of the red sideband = 58.3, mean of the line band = 50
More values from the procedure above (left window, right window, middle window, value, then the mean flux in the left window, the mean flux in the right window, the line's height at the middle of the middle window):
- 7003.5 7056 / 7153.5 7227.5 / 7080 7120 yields 0.132 mag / 62.7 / 50.8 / 57.5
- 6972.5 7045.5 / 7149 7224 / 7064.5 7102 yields 0.056 mag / 59.2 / 50.2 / 55.4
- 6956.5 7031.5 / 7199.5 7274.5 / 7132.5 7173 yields 0.251 mag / 56.5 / 57.2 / 57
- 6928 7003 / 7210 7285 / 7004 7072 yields -0.104 mag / 53.5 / 59.5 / 55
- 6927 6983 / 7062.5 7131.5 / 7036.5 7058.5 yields -0.248 mag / 52.5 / 51.3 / 51.7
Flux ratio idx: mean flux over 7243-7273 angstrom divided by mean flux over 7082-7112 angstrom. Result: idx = 1.24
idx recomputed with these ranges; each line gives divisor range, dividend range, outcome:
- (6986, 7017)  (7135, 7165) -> 0.78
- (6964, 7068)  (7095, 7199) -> 0.82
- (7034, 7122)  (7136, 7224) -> 0.88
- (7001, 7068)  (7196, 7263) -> 0.92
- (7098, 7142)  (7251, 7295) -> 1.36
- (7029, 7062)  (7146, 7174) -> 0.74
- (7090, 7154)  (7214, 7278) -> 1.27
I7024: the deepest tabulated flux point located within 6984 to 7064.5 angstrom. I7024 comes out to 51.13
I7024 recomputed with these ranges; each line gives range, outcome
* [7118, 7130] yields 40.49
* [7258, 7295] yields 62.37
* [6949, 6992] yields 51.82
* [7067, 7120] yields 46.47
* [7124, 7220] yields 40.35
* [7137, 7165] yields 41.07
